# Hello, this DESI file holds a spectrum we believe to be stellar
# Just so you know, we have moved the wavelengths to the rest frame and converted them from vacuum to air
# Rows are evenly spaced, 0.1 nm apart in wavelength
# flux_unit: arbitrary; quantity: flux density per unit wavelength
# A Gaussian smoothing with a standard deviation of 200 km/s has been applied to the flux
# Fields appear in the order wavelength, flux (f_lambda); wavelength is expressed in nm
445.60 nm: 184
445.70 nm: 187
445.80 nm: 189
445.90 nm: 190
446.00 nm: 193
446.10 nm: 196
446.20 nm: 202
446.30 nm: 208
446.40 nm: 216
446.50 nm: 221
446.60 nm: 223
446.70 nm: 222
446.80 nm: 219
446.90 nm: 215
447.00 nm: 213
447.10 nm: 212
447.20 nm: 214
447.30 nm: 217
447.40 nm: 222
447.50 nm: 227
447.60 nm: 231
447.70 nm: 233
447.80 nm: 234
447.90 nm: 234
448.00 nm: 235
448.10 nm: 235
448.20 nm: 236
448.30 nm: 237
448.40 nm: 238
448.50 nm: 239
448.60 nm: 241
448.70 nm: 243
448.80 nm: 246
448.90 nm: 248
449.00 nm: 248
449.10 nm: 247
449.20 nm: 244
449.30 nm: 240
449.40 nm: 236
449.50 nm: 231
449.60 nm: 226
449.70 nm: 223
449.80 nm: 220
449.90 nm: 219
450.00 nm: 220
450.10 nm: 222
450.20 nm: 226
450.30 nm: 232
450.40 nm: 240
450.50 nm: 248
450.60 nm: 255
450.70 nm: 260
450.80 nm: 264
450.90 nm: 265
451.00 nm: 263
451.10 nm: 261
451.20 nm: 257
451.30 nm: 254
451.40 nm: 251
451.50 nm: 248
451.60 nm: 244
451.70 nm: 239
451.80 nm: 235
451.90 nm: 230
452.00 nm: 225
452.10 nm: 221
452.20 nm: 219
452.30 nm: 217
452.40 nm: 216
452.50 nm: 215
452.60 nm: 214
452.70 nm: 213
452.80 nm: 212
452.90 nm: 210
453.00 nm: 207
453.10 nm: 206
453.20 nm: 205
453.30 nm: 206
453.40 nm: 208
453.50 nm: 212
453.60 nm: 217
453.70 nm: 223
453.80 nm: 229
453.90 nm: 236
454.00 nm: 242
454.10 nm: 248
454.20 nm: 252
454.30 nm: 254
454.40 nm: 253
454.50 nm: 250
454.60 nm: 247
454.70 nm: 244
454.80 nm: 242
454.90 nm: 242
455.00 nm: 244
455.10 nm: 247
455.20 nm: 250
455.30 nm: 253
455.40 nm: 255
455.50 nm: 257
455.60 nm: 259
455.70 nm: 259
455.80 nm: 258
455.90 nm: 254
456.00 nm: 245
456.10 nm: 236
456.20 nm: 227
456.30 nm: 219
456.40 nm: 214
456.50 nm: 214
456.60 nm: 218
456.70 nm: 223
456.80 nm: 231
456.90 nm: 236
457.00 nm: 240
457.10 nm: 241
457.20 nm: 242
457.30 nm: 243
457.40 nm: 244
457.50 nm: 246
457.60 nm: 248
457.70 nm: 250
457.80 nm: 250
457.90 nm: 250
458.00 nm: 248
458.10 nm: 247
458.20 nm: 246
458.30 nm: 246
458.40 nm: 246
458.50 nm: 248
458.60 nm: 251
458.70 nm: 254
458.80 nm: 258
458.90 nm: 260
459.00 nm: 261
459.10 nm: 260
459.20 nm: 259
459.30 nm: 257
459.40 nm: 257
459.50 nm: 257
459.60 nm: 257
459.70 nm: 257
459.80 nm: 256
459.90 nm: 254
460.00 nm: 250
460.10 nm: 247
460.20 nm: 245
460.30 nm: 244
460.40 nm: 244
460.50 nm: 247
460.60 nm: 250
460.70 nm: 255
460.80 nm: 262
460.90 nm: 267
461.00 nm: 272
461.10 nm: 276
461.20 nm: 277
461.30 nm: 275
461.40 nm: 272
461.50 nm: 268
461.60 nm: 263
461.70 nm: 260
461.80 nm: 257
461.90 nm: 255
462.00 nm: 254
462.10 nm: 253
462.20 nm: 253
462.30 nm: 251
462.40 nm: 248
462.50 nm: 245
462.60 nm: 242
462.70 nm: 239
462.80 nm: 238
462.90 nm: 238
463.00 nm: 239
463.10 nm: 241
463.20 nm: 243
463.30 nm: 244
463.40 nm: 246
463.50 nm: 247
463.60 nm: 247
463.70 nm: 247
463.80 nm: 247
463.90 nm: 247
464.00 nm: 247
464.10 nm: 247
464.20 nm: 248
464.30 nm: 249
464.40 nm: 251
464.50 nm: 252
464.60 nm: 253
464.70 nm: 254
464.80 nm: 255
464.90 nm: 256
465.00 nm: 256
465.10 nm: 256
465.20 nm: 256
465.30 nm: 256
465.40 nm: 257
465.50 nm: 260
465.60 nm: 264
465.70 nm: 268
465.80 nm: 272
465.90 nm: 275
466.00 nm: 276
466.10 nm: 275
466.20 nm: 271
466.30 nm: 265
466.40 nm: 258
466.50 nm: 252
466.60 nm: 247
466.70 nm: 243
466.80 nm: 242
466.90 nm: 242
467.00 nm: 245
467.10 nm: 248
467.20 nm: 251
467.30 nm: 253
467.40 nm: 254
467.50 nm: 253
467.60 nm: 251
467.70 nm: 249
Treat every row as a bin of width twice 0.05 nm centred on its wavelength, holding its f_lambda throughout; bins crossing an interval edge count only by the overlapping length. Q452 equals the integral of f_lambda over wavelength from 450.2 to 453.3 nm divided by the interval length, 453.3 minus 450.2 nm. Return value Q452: 234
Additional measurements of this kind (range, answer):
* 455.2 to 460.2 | 247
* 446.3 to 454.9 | 232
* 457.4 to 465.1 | 252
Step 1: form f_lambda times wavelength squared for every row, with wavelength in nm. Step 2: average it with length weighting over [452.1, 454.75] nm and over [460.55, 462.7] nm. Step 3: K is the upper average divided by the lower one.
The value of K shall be 1.19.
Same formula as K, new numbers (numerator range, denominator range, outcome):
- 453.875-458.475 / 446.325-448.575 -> 1.12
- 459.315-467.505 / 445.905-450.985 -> 1.18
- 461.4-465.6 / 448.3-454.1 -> 1.14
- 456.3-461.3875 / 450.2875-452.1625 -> 1.04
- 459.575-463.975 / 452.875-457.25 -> 1.10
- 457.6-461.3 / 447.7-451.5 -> 1.10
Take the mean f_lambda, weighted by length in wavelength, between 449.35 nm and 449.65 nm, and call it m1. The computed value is 231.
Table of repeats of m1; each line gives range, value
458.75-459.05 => 260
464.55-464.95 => 254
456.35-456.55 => 214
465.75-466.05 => 274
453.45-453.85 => 220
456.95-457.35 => 242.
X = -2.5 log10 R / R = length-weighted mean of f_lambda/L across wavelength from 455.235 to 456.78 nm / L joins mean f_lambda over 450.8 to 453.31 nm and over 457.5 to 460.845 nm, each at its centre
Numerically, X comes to 0.01 mag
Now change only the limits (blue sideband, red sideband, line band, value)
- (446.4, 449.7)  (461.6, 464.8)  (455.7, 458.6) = 0.005 mag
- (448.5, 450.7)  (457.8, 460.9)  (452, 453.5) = 0.140 mag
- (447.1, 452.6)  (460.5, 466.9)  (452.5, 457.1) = 0.043 mag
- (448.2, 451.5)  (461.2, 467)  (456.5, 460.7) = 0.007 mag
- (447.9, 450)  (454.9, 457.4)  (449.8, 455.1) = 0.020 mag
